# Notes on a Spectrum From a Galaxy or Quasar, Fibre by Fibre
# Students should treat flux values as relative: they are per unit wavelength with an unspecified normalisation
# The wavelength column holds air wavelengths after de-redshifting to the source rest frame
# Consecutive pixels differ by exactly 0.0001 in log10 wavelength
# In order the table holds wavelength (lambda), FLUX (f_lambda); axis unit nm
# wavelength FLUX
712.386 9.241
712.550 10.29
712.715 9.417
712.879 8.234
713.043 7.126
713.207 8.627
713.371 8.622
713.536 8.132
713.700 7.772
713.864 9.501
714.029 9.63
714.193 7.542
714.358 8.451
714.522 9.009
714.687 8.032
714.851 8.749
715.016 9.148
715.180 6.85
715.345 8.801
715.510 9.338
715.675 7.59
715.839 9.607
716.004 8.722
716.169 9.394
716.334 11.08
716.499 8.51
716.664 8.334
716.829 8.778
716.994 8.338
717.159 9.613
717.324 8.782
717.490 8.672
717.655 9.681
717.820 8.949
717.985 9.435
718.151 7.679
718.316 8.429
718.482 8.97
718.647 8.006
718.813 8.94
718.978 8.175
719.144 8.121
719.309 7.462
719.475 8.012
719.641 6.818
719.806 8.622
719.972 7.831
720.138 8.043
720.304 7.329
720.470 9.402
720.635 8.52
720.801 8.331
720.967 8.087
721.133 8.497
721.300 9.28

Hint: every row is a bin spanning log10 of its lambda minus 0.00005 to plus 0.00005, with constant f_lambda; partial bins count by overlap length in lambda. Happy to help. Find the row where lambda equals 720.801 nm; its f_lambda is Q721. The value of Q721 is 8.331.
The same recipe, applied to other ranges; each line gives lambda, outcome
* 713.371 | 8.622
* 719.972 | 7.831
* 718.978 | 8.175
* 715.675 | 7.59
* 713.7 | 7.772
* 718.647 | 8.006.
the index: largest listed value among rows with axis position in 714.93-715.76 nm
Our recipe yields 9.338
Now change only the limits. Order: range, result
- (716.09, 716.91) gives 11.08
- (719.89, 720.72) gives 9.402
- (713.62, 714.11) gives 9.63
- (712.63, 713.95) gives 9.501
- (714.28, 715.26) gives 9.148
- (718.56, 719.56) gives 8.94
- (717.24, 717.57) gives 8.782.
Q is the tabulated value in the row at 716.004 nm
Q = 8.722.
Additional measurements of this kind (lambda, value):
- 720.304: 7.329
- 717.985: 9.435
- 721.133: 8.497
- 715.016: 9.148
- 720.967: 8.087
